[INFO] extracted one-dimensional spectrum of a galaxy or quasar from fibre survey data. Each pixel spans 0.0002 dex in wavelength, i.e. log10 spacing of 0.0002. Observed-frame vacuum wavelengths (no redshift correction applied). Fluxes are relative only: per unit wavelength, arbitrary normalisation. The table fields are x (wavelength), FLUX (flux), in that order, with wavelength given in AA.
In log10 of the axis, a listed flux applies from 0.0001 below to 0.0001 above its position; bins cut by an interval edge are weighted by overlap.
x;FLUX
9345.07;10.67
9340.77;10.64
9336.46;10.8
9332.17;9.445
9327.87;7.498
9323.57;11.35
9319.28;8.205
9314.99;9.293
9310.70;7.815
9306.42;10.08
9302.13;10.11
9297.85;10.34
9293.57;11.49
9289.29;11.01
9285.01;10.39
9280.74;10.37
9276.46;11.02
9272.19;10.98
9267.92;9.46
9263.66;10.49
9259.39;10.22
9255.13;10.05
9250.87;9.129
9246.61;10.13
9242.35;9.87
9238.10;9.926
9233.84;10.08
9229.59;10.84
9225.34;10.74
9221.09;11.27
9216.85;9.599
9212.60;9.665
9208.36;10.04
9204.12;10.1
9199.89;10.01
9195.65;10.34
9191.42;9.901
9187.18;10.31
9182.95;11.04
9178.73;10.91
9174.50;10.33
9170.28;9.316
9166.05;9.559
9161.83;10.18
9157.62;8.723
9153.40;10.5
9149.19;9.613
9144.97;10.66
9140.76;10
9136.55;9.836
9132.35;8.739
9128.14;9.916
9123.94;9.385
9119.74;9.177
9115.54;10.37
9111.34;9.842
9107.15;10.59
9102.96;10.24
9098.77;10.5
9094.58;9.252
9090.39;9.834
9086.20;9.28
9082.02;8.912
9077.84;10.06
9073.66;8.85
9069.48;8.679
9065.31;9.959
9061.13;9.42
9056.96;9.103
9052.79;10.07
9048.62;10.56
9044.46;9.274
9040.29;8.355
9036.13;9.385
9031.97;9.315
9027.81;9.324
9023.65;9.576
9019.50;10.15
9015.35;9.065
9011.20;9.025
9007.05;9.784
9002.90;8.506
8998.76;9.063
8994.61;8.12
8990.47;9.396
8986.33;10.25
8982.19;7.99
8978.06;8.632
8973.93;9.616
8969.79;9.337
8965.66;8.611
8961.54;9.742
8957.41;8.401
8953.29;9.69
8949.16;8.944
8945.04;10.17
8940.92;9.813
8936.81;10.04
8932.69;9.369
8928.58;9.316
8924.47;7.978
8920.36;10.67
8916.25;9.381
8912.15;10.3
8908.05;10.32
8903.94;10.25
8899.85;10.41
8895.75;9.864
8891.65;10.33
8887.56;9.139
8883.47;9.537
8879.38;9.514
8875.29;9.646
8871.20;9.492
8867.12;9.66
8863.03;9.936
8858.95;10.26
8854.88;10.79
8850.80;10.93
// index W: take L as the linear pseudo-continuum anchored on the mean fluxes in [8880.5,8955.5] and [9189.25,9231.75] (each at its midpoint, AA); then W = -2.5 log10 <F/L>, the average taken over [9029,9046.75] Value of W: 0.096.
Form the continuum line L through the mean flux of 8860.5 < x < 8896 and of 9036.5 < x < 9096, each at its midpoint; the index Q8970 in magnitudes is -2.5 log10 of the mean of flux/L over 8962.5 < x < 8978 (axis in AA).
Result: 0.04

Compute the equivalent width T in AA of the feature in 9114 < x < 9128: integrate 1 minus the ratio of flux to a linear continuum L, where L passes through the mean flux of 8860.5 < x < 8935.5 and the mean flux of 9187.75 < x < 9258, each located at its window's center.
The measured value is 0.5 AA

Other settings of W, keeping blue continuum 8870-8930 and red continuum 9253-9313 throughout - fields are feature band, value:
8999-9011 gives 0.09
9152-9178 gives 0.03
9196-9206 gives 0.01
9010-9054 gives 0.05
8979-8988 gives 0.10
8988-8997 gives 0.12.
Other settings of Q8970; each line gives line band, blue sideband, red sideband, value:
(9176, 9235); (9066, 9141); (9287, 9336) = -0.072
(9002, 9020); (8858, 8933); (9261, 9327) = 0.065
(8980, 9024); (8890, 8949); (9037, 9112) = 0.063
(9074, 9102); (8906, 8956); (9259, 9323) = 0.027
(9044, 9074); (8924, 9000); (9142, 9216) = 0.006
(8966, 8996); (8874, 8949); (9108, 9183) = 0.087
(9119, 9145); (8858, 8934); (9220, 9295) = 0.060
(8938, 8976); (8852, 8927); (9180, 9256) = 0.062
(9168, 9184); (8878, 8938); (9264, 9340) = -0.045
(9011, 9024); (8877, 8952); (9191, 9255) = 0.040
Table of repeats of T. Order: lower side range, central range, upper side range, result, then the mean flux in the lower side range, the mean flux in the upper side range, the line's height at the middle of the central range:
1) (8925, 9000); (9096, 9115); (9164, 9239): -0.8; 9.23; 10.2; 9.82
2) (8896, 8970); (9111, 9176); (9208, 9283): 1.7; 9.61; 10.2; 10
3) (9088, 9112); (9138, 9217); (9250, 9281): 0.7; 10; 10.2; 10.1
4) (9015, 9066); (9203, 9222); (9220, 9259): 0.1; 9.51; 10.2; 10.1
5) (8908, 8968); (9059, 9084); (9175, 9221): 1.4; 9.49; 10.2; 9.88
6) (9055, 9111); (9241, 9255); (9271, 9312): 0.7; 9.6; 10.4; 10.2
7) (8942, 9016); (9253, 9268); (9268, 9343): -0.3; 9.14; 10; 9.91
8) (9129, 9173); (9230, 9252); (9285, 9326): -0.2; 9.73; 9.97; 9.87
